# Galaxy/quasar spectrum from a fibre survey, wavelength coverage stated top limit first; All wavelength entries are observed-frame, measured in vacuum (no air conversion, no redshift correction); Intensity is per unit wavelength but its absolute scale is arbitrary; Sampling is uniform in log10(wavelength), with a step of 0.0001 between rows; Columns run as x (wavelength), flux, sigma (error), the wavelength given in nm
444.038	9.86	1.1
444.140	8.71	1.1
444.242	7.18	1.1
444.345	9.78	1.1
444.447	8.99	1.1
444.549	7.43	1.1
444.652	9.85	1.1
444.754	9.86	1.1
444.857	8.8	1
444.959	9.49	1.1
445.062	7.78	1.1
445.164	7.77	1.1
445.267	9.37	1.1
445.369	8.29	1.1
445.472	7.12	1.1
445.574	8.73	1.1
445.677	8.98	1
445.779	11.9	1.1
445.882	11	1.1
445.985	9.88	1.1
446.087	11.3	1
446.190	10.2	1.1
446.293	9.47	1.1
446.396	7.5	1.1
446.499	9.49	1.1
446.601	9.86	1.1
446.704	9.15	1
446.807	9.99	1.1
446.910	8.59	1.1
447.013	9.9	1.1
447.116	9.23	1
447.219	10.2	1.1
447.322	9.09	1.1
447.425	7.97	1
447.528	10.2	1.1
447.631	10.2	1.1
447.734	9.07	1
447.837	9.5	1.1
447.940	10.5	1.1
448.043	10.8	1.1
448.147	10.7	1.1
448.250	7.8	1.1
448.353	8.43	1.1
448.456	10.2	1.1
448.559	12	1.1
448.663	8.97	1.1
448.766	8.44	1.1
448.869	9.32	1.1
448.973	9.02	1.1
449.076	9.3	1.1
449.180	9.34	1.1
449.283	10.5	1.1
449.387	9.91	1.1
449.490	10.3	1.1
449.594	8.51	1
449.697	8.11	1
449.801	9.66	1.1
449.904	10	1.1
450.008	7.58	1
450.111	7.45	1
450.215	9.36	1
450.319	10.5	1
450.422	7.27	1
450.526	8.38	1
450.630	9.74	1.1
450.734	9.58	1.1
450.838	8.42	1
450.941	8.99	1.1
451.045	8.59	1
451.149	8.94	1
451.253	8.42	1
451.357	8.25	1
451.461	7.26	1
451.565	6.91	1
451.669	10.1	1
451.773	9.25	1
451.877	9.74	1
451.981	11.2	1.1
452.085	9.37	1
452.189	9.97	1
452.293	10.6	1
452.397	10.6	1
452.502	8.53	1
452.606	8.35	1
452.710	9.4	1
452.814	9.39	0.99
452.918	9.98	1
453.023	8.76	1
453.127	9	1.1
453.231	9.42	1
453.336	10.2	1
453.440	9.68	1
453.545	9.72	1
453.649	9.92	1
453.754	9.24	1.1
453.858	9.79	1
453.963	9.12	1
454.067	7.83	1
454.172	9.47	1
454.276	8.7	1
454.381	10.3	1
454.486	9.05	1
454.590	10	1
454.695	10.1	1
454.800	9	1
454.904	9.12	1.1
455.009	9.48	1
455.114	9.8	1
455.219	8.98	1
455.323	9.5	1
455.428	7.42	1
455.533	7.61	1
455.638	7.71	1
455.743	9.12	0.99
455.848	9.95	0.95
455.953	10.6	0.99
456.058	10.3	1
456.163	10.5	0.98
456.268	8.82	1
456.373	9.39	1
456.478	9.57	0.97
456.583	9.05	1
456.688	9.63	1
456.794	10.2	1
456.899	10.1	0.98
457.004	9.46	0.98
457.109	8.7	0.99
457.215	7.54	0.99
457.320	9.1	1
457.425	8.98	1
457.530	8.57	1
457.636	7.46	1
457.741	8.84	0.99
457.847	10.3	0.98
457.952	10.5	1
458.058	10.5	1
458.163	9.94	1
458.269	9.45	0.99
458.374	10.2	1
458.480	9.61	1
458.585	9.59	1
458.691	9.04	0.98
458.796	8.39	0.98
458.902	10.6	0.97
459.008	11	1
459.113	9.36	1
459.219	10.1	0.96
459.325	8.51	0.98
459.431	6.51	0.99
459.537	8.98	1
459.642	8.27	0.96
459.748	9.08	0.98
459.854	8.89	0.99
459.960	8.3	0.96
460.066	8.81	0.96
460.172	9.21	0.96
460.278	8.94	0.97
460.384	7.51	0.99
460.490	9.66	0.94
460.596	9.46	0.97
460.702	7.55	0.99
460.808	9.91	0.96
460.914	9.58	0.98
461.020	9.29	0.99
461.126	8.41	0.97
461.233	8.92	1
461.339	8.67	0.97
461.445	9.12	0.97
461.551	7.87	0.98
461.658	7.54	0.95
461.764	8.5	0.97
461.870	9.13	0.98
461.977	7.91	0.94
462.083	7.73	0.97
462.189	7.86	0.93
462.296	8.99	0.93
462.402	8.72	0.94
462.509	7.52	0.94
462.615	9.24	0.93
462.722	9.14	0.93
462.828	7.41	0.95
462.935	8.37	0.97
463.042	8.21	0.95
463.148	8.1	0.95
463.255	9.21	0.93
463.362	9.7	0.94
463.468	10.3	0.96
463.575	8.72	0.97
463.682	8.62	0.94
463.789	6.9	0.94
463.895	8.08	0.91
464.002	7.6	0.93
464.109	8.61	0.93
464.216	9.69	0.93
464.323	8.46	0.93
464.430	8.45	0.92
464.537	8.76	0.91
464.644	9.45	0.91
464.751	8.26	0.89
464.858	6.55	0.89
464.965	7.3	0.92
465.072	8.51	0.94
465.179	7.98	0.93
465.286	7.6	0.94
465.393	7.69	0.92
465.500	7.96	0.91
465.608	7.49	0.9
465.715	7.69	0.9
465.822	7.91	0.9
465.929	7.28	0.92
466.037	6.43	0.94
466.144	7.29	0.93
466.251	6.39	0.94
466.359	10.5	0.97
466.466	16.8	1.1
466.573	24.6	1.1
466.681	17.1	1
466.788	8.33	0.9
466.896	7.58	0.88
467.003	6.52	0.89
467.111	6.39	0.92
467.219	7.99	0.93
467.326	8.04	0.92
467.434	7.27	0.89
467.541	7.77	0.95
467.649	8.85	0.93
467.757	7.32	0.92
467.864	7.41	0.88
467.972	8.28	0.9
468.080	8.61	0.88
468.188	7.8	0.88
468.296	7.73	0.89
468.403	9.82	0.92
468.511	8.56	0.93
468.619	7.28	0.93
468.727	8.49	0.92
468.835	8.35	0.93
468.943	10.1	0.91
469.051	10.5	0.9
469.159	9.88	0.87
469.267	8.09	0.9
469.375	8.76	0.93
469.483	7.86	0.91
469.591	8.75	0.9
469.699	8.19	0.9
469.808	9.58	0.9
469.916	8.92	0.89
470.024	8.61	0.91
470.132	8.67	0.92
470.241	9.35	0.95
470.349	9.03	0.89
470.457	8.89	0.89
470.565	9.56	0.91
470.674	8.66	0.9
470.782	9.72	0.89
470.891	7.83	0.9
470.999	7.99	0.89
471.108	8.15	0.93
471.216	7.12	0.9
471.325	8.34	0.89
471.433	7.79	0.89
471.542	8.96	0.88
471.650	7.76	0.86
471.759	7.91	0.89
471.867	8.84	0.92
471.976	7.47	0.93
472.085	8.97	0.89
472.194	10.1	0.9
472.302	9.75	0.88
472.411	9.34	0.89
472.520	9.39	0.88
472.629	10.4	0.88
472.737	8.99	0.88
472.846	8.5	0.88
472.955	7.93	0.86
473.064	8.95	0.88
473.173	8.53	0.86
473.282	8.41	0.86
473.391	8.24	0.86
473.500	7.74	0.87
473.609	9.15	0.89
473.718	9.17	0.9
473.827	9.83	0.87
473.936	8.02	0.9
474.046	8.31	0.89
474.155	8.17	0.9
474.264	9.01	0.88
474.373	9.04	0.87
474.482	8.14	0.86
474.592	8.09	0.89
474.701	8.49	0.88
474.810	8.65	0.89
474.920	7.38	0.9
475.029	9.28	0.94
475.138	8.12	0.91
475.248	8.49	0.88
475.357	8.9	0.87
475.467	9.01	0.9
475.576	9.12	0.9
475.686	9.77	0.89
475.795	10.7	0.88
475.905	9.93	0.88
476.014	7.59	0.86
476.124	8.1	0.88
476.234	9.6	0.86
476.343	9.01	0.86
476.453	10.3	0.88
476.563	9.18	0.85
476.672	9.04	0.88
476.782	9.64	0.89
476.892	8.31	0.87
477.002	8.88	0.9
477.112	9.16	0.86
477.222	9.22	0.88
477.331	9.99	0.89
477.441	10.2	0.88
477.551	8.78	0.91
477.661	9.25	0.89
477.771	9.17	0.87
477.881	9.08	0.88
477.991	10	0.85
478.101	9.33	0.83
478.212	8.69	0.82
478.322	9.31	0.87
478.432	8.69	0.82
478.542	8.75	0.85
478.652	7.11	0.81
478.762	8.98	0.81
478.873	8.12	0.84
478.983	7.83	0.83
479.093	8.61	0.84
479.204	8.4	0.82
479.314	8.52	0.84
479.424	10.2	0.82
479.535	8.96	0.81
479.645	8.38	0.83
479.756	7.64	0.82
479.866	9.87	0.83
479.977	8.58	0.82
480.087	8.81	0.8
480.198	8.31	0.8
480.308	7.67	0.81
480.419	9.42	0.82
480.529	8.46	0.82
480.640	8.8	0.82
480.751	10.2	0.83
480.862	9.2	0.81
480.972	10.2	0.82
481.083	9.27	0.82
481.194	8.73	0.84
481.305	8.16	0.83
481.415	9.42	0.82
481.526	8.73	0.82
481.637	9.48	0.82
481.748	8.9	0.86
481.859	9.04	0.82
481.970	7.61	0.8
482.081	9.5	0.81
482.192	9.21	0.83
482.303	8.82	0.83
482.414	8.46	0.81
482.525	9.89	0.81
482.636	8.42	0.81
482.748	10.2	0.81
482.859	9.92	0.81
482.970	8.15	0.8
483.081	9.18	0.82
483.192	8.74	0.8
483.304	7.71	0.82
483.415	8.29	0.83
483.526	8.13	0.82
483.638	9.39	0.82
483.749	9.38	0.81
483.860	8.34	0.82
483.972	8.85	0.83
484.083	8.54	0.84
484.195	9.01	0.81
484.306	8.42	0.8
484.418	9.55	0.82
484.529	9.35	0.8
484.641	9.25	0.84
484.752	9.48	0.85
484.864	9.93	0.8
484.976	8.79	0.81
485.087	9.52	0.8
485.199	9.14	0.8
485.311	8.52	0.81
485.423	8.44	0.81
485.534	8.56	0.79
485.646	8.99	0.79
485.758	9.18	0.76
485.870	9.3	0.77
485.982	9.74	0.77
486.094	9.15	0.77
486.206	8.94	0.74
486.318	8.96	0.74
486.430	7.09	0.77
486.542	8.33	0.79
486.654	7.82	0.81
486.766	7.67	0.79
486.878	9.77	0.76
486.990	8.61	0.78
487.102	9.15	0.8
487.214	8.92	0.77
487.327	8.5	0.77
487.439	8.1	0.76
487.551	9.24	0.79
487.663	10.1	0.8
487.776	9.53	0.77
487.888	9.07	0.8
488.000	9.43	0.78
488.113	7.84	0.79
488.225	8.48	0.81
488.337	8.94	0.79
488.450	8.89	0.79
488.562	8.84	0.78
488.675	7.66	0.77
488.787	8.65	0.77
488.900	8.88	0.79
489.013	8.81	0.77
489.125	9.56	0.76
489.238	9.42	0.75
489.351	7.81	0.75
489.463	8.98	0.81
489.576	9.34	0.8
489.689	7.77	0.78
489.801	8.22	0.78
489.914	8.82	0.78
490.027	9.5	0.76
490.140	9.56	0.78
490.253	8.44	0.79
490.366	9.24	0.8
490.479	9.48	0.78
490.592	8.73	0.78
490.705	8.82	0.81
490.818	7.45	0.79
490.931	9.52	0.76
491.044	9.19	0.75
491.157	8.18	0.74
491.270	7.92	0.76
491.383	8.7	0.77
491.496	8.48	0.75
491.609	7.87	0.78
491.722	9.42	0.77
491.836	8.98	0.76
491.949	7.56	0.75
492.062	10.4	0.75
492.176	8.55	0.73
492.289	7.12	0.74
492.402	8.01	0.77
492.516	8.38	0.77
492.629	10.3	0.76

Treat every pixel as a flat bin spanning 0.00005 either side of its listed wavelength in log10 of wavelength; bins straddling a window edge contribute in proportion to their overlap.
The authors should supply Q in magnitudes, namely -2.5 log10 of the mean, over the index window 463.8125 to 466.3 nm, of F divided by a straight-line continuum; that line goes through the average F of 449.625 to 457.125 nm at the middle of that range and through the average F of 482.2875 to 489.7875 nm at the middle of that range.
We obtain 0.156 mag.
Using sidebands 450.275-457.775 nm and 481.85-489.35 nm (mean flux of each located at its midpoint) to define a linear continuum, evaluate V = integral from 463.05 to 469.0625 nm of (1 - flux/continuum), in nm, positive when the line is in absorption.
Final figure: 0.22 nm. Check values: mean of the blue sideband 9.2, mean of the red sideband 8.88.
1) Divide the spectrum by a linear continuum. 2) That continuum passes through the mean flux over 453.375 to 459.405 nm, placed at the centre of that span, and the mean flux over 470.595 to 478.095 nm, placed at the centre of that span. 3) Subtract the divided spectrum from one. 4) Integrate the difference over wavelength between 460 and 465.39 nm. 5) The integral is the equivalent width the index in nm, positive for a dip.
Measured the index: 0.395 nm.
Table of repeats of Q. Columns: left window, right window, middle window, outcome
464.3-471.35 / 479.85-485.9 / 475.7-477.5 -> -0.05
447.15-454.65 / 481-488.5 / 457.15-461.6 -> 0.02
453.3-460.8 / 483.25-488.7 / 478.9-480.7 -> 0.03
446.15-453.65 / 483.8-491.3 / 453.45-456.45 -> -0.01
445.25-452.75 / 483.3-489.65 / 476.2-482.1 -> 0.00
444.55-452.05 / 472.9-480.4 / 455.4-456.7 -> -0.01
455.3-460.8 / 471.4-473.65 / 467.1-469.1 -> 0.07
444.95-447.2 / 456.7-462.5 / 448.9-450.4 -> 0.00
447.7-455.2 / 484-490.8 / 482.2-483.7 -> 0.01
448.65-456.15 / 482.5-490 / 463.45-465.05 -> 0.09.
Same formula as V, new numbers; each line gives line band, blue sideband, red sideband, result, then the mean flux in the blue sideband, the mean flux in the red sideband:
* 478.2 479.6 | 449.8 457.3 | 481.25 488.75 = 0.05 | 9.21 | 8.88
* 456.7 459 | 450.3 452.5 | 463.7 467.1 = -0.09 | 9.11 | 8.99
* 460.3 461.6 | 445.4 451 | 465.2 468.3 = 0.03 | 9.39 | 8.93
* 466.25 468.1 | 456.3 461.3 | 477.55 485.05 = -0.16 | 9.17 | 8.91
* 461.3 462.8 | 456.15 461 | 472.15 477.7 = 0.12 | 9.2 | 8.97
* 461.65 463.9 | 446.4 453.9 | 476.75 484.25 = 0.17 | 9.32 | 8.91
